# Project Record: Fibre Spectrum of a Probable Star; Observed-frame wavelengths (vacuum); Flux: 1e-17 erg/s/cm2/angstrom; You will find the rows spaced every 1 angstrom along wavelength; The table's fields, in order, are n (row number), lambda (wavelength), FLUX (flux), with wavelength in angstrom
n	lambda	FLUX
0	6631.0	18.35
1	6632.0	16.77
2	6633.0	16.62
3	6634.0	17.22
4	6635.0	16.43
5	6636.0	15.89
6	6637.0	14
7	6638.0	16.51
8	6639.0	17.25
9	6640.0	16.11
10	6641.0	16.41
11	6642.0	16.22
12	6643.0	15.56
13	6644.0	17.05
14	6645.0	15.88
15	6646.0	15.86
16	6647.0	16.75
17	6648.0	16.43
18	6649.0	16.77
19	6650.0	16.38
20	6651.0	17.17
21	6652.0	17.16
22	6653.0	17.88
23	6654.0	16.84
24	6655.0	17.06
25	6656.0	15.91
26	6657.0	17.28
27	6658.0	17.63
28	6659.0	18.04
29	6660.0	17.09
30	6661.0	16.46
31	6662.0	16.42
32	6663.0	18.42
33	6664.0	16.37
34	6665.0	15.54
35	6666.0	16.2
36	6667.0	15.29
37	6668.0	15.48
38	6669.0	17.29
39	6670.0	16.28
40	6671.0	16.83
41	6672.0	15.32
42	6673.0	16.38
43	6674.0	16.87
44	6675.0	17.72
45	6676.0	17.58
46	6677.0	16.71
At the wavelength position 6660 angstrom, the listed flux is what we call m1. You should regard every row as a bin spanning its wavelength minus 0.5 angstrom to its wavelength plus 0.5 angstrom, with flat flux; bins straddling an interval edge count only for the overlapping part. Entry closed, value 17.09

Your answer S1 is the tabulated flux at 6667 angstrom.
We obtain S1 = 15.29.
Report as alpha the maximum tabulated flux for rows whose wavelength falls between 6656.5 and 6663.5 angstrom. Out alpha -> 18.42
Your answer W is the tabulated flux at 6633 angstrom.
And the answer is 16.62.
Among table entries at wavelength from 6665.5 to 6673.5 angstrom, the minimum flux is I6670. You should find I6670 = 15.29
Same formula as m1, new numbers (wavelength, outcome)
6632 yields 16.77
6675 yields 17.72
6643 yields 15.56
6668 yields 15.48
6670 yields 16.28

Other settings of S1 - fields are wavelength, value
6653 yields 17.88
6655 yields 17.06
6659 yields 18.04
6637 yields 14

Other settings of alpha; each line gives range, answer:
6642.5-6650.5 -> 17.05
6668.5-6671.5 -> 17.29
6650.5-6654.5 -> 17.88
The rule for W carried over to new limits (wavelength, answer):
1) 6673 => 16.38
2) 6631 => 18.35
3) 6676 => 17.58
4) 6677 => 16.71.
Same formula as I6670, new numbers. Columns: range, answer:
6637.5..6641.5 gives 16.11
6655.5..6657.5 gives 15.91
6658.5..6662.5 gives 16.42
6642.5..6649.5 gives 15.56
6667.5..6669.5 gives 15.48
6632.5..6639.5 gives 14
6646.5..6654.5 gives 16.38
